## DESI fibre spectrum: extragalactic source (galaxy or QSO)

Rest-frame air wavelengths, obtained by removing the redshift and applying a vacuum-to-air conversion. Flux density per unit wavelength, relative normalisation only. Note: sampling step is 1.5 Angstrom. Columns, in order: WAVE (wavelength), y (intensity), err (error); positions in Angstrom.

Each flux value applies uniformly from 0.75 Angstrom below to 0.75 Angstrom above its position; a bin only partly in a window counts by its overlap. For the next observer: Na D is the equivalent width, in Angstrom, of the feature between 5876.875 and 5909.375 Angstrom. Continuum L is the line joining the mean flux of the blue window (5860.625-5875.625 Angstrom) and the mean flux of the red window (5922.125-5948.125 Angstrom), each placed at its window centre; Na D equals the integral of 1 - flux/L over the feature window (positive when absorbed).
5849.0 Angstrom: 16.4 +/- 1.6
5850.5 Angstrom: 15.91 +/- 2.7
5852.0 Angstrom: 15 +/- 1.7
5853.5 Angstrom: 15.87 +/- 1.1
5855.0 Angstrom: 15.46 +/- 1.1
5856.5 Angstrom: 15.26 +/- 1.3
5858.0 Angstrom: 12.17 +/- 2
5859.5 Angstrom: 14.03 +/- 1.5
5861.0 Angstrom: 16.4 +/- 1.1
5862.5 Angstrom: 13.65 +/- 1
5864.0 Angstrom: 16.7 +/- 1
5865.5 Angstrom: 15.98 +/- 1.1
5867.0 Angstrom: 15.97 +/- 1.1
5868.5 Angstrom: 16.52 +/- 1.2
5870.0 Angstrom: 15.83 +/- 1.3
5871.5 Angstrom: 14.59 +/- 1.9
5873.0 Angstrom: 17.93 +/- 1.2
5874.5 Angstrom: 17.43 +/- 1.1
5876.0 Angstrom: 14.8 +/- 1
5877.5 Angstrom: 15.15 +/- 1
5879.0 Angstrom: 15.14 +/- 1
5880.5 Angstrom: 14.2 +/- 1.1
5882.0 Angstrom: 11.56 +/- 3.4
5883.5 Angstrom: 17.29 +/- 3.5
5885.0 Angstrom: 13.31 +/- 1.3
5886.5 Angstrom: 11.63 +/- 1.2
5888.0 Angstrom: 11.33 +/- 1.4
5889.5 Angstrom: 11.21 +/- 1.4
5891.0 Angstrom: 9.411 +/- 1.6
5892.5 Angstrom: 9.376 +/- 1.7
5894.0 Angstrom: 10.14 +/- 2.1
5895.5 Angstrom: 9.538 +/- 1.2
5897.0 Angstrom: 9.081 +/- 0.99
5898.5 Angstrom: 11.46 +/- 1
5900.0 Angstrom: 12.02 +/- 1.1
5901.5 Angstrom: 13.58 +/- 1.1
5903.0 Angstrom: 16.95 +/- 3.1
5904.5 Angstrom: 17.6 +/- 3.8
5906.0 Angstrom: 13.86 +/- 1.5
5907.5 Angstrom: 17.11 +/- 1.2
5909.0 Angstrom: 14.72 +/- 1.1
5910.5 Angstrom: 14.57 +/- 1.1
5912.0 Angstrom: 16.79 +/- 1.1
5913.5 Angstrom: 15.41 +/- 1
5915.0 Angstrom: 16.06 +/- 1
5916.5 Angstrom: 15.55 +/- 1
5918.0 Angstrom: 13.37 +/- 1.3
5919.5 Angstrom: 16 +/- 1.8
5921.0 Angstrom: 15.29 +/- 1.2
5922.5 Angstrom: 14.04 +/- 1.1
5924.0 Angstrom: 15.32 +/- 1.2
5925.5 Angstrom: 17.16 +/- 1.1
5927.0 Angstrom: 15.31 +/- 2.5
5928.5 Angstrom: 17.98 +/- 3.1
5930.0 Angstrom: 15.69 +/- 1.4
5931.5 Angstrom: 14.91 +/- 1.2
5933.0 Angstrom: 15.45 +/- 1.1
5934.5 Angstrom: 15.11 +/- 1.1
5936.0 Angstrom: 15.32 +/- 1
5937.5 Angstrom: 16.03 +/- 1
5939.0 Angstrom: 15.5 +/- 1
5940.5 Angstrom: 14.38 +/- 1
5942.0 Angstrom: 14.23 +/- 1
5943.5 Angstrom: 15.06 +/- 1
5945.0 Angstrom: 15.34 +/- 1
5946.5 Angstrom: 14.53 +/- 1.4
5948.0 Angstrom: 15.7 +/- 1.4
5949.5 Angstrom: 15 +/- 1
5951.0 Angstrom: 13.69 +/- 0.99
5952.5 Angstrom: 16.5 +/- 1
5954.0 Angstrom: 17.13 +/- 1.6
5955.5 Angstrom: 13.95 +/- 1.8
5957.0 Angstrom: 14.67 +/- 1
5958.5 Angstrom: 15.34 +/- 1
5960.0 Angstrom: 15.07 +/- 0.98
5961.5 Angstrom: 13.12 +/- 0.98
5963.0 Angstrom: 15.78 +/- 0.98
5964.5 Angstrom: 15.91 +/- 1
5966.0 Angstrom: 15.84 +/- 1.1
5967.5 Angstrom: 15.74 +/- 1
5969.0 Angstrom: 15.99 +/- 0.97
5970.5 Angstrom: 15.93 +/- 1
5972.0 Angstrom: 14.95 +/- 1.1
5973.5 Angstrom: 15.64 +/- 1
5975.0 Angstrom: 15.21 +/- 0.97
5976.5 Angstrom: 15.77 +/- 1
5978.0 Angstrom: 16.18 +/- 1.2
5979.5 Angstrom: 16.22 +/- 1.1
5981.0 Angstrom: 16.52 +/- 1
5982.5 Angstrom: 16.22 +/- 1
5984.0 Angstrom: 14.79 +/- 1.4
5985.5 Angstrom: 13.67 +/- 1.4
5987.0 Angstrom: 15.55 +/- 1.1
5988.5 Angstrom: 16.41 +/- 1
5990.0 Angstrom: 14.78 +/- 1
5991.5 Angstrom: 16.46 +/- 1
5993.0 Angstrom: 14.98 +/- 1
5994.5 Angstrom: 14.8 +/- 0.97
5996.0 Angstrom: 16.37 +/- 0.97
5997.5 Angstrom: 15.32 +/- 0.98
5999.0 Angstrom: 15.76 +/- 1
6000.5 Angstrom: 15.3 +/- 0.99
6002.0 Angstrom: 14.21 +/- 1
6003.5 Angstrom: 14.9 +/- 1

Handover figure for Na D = 5.9 Angstrom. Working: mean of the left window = 16.1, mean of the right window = 15.4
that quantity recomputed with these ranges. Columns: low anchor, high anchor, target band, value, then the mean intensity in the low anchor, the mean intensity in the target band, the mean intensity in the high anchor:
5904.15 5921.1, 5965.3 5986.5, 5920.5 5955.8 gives 0.4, 15.5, 15.4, 15.6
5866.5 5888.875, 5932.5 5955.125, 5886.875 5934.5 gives 3.1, 14.8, 14.1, 15.2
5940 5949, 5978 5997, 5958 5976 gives -0.2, 14.9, 15.4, 15.6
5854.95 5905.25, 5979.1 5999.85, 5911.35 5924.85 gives -0.8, 13.9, 15.3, 15.5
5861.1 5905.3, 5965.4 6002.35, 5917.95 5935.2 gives -1.2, 13.8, 15.6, 15.6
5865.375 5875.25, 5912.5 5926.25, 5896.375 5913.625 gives 1.3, 16.3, 14.4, 15.4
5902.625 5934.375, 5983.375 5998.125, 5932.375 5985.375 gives 0.4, 15.6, 15.3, 15.3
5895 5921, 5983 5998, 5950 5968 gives -0.3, 14.4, 15.2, 15.3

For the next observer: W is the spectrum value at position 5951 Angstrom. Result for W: 13.69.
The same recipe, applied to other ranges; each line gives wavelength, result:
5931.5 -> 14.91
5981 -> 16.52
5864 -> 16.7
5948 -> 15.7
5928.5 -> 17.98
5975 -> 15.21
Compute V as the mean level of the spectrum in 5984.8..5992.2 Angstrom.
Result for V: 15.4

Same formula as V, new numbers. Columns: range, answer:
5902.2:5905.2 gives 17.2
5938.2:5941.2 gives 15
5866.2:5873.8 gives 16.2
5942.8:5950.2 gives 15.1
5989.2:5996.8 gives 15.5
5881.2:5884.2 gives 14.4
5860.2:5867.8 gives 15.7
